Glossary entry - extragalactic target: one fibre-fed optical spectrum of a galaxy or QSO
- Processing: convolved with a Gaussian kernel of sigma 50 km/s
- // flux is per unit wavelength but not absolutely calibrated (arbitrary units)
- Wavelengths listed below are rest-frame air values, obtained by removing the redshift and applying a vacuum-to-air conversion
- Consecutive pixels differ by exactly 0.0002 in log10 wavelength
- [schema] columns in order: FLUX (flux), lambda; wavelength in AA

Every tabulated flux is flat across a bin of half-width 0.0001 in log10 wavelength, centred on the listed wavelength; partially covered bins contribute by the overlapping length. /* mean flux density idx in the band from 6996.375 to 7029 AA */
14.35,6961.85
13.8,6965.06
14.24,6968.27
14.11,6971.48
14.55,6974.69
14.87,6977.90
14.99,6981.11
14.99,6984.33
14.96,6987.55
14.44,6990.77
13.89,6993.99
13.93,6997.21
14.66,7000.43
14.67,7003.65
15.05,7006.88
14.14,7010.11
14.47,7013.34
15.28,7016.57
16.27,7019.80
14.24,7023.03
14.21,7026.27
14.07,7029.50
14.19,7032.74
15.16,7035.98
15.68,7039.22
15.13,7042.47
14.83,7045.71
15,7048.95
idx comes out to 14.7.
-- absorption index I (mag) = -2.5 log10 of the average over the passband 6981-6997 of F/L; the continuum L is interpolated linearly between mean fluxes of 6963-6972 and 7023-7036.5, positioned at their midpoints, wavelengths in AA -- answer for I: -0.03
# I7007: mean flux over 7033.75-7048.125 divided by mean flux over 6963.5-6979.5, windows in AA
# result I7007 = 1.06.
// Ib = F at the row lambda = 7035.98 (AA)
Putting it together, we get 15.16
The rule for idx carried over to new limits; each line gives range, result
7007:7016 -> 14.5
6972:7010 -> 14.6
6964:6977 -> 14.2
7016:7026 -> 15.1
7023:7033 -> 14.2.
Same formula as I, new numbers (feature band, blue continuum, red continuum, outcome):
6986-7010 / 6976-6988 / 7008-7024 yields 0.03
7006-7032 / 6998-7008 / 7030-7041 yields 0.01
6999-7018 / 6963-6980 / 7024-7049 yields -0.01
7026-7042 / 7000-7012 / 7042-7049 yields 0.01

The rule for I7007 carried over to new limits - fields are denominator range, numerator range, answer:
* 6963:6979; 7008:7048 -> 1.04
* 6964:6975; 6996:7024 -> 1.04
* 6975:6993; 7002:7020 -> 1.01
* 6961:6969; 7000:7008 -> 1.05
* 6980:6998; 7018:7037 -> 1.01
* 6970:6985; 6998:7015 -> 0.99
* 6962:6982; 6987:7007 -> 1.00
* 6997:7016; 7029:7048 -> 1.02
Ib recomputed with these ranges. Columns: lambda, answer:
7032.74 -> 14.19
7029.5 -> 14.07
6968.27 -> 14.24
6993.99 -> 13.89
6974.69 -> 14.55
